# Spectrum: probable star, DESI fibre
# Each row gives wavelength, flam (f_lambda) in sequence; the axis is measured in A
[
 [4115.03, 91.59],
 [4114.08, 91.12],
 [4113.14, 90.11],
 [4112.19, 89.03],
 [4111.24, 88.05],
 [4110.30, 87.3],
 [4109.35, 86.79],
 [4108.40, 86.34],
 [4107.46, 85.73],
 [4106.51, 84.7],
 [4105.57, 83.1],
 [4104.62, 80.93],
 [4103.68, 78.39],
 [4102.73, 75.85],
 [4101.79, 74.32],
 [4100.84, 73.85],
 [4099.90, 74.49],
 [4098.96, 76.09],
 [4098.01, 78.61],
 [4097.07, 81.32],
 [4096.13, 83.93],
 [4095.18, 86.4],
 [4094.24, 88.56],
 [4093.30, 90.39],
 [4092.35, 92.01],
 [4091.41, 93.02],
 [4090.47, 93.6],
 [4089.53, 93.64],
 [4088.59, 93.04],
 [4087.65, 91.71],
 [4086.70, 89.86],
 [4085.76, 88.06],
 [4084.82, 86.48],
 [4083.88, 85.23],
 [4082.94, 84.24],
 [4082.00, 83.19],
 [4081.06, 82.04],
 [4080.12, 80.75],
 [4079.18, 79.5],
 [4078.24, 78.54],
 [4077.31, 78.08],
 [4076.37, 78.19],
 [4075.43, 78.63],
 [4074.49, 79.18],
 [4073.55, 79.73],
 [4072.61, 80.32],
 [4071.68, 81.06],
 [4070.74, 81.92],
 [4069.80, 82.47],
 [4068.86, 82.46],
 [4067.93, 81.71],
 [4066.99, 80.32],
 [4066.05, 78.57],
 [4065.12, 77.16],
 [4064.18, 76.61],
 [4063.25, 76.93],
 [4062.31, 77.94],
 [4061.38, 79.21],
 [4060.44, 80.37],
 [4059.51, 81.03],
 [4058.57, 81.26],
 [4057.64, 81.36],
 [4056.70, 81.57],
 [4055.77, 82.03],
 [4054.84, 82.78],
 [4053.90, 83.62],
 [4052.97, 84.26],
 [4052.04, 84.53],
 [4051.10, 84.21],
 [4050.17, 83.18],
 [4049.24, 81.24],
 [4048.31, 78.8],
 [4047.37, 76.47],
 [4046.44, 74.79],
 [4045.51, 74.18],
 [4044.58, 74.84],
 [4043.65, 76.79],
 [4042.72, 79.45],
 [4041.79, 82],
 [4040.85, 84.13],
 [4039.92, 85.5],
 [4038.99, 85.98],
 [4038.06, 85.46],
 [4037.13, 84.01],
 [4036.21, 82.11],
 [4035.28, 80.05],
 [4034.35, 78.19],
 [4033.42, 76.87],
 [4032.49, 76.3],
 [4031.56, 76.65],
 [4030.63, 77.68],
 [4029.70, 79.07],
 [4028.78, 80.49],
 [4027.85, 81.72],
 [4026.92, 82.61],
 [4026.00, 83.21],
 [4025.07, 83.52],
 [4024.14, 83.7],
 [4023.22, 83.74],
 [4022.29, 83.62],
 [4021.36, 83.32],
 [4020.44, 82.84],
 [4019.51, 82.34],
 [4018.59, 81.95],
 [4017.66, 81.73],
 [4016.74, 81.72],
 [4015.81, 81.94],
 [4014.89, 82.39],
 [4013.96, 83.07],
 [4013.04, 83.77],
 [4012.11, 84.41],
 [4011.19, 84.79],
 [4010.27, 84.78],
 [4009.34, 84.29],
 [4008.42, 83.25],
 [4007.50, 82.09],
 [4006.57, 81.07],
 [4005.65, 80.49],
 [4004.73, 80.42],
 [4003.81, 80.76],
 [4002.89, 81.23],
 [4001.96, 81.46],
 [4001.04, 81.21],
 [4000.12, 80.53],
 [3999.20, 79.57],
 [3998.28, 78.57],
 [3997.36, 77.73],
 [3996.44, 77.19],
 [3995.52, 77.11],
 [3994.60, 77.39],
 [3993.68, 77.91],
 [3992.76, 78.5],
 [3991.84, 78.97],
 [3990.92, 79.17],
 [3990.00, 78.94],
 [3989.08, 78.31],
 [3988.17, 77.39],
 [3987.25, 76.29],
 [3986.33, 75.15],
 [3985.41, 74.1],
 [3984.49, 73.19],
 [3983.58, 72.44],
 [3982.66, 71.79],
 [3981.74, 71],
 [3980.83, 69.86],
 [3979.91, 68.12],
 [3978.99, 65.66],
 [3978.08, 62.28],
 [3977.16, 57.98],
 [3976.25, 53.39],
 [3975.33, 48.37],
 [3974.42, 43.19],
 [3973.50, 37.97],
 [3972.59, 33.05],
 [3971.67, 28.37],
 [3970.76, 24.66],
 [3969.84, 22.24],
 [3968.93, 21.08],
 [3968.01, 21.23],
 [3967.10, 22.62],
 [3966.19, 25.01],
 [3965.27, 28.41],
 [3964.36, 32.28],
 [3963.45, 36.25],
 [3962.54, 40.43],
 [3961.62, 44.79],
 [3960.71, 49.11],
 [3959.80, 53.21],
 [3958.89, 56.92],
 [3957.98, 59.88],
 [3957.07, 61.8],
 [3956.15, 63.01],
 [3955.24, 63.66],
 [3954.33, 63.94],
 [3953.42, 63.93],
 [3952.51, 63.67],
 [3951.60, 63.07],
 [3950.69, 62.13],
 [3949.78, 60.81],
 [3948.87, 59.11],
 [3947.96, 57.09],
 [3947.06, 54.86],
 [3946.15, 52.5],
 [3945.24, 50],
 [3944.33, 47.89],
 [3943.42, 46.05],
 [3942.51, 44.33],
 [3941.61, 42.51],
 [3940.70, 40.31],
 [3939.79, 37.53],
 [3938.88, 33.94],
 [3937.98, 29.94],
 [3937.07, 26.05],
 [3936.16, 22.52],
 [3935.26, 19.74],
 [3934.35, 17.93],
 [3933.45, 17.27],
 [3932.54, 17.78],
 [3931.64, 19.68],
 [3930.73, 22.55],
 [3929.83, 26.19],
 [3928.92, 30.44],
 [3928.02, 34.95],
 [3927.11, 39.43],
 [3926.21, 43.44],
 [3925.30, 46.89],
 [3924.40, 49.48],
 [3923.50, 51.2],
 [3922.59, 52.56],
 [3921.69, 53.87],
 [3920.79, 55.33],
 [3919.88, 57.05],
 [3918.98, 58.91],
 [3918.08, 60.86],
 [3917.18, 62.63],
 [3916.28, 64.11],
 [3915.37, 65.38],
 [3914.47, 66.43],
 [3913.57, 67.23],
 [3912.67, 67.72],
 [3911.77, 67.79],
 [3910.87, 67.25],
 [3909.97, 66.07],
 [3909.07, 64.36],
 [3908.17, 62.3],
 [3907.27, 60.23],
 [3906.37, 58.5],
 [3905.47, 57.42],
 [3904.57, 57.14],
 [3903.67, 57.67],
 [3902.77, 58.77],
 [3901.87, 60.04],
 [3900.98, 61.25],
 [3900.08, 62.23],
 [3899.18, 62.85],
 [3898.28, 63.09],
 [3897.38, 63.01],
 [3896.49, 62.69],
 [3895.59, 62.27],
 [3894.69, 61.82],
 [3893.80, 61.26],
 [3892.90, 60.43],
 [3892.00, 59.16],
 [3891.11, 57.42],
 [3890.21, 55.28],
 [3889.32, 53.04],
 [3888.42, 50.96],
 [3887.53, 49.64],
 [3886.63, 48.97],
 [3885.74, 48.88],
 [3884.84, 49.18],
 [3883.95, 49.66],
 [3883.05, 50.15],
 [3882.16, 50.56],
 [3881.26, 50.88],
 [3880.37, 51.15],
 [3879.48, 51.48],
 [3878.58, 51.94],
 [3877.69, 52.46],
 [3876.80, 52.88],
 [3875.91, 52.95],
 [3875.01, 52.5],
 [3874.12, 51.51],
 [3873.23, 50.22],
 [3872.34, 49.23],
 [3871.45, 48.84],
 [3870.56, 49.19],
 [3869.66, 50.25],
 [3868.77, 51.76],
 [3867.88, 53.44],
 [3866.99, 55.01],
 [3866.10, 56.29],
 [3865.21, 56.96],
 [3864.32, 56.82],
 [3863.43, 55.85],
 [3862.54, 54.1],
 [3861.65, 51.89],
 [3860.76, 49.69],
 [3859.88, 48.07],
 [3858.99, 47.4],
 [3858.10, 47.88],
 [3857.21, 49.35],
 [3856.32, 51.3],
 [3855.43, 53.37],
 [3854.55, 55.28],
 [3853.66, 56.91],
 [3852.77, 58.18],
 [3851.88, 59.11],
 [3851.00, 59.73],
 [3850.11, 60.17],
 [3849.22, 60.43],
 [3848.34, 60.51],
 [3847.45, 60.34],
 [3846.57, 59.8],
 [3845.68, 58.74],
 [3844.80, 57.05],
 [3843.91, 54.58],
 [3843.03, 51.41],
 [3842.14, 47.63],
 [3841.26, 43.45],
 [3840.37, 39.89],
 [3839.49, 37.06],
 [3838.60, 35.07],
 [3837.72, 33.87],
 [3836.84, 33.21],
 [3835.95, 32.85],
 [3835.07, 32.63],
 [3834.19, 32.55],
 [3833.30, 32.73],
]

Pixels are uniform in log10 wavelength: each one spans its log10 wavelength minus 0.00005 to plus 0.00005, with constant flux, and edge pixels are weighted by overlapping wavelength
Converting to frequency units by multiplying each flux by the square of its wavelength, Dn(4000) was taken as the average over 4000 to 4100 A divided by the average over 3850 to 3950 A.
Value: 1.73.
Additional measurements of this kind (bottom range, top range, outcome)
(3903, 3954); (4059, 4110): 1.82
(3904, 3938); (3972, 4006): 1.54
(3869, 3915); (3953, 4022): 1.22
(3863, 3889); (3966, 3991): 1.12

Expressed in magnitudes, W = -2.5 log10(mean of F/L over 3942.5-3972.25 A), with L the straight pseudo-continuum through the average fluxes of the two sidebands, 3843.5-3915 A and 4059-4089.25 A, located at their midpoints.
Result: 0.38 mag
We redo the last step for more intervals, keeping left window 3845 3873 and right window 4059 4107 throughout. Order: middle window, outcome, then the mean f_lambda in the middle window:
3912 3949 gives 0.385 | 44.2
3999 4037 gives -0.104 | 81.6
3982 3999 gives -0.086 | 76.6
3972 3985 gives 0.177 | 58.9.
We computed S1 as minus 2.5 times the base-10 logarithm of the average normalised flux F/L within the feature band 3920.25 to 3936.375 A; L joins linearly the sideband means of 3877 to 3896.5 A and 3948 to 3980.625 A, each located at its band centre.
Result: 0.41 mag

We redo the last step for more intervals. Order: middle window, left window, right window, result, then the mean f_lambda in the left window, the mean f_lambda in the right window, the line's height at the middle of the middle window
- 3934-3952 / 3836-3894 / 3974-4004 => 0.44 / 51.9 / 72.9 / 65.1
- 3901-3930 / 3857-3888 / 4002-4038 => 0.07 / 51.4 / 81.8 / 60.2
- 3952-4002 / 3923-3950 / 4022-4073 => -0.10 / 37.9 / 80.7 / 53.5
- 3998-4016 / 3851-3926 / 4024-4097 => -0.11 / 56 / 82.2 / 74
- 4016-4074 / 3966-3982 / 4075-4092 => -0.16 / 43.1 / 85.5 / 70.6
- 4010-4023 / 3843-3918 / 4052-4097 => -0.11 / 56.5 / 83.3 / 75.3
